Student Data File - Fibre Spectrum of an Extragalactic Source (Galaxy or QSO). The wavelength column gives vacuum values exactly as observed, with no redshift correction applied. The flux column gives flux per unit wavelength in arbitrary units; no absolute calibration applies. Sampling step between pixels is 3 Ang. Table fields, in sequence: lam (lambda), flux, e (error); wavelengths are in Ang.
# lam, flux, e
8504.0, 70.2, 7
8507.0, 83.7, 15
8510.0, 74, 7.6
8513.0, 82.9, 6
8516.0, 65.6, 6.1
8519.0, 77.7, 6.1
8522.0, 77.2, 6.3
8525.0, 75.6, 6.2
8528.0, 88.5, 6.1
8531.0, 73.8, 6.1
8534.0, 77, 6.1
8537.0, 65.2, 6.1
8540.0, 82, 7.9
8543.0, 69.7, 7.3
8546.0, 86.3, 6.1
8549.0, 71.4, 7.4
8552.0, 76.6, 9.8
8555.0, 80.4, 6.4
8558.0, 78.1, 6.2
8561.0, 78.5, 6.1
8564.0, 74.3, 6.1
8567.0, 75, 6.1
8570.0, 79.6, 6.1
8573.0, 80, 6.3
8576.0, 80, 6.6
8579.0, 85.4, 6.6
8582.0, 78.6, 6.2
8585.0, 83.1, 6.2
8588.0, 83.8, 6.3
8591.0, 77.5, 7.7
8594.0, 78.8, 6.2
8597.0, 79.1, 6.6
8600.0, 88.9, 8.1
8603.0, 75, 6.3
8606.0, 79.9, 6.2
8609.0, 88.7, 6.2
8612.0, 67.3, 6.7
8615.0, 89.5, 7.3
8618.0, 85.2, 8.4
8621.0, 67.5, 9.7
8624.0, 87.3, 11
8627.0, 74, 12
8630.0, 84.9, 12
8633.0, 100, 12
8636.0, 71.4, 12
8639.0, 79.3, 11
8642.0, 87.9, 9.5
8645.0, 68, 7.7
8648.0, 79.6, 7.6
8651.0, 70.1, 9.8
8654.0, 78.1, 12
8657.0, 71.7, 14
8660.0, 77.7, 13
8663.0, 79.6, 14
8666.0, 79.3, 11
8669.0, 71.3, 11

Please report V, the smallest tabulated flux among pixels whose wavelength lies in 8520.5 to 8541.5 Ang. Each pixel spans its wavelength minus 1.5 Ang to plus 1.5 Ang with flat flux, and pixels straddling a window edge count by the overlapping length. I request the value 65.2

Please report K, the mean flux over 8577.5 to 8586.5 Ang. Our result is 82.4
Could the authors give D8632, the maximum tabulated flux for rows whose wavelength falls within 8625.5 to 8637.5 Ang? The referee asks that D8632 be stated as 100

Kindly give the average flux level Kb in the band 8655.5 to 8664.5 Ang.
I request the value 76.3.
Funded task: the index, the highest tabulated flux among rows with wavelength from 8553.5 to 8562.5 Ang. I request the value 80.4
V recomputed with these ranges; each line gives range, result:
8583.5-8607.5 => 75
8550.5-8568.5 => 74.3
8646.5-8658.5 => 70.1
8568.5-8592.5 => 77.5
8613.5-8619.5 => 85.2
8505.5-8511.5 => 74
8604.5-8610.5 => 79.9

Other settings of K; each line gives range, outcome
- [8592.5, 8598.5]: 78.9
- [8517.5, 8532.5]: 78.6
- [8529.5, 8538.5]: 72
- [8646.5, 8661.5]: 75.4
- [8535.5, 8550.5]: 74.9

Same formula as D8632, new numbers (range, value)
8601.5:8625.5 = 89.5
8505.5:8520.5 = 83.7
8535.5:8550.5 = 86.3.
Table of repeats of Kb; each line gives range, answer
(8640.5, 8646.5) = 78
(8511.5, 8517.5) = 74.2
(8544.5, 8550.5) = 78.9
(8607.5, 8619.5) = 82.7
